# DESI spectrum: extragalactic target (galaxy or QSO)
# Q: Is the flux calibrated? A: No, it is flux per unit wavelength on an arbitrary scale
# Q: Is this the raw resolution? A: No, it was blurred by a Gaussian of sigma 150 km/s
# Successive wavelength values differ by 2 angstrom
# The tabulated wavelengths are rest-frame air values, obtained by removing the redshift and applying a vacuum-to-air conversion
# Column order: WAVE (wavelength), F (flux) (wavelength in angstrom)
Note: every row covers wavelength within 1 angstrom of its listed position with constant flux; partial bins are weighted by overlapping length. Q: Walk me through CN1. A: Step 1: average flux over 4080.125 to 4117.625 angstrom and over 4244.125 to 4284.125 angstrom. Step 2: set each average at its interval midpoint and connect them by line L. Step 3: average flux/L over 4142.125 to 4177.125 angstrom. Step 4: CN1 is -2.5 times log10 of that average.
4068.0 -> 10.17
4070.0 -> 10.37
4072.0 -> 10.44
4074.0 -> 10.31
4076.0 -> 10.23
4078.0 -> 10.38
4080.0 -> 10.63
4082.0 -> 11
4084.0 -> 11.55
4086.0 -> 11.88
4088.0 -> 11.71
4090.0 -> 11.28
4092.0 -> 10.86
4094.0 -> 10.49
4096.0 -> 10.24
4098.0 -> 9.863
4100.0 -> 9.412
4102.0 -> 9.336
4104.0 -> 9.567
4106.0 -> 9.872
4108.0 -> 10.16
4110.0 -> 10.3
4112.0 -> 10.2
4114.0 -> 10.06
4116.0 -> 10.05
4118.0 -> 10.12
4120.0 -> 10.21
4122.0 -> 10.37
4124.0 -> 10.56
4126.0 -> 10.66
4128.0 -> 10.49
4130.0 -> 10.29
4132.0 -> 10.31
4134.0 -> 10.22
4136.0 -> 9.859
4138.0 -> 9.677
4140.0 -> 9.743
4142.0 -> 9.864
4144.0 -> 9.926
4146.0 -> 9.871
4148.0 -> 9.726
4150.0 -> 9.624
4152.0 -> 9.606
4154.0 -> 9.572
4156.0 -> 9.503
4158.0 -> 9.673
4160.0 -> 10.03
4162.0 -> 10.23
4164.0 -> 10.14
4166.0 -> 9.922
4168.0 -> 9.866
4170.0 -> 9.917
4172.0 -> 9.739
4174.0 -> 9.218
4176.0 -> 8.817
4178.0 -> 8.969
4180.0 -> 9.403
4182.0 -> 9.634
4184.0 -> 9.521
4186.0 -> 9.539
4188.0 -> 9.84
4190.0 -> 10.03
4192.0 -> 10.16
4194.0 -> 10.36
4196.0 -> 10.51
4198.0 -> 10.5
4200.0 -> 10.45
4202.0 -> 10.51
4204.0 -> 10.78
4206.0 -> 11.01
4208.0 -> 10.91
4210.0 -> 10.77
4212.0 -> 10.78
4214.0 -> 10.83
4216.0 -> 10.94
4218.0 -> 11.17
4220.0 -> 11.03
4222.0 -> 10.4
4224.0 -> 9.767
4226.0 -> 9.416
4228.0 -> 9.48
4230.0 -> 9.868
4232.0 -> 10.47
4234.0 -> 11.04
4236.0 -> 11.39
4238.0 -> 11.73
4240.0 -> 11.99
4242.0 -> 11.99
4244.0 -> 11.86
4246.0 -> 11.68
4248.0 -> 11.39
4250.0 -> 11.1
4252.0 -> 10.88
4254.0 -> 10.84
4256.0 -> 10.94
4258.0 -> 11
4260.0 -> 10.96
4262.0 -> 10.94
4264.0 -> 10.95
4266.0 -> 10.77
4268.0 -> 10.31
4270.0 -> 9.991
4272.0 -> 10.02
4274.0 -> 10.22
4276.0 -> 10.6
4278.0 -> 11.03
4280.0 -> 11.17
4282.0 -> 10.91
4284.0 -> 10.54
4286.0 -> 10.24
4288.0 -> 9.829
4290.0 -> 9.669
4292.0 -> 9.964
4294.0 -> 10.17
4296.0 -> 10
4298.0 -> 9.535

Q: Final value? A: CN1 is 0.09 mag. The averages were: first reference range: 10.4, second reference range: 10.8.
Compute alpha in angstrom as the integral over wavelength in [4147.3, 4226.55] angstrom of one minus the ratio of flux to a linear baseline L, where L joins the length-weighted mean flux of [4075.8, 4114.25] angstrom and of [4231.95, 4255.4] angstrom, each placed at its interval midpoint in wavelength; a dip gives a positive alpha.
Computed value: 6.9 angstrom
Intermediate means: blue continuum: 10.5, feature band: 10.1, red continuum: 11.4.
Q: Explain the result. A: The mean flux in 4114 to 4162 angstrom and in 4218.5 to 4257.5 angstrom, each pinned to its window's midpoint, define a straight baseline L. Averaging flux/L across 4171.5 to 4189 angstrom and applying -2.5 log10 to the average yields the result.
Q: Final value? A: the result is 0.11 mag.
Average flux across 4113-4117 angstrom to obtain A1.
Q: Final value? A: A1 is 10.1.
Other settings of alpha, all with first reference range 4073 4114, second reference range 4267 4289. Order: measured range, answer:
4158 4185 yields 2.1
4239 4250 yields -1.3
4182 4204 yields 0.6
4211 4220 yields -0.4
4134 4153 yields 1.2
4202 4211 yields -0.3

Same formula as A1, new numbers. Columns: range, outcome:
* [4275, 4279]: 10.8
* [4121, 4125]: 10.5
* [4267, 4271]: 10.2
